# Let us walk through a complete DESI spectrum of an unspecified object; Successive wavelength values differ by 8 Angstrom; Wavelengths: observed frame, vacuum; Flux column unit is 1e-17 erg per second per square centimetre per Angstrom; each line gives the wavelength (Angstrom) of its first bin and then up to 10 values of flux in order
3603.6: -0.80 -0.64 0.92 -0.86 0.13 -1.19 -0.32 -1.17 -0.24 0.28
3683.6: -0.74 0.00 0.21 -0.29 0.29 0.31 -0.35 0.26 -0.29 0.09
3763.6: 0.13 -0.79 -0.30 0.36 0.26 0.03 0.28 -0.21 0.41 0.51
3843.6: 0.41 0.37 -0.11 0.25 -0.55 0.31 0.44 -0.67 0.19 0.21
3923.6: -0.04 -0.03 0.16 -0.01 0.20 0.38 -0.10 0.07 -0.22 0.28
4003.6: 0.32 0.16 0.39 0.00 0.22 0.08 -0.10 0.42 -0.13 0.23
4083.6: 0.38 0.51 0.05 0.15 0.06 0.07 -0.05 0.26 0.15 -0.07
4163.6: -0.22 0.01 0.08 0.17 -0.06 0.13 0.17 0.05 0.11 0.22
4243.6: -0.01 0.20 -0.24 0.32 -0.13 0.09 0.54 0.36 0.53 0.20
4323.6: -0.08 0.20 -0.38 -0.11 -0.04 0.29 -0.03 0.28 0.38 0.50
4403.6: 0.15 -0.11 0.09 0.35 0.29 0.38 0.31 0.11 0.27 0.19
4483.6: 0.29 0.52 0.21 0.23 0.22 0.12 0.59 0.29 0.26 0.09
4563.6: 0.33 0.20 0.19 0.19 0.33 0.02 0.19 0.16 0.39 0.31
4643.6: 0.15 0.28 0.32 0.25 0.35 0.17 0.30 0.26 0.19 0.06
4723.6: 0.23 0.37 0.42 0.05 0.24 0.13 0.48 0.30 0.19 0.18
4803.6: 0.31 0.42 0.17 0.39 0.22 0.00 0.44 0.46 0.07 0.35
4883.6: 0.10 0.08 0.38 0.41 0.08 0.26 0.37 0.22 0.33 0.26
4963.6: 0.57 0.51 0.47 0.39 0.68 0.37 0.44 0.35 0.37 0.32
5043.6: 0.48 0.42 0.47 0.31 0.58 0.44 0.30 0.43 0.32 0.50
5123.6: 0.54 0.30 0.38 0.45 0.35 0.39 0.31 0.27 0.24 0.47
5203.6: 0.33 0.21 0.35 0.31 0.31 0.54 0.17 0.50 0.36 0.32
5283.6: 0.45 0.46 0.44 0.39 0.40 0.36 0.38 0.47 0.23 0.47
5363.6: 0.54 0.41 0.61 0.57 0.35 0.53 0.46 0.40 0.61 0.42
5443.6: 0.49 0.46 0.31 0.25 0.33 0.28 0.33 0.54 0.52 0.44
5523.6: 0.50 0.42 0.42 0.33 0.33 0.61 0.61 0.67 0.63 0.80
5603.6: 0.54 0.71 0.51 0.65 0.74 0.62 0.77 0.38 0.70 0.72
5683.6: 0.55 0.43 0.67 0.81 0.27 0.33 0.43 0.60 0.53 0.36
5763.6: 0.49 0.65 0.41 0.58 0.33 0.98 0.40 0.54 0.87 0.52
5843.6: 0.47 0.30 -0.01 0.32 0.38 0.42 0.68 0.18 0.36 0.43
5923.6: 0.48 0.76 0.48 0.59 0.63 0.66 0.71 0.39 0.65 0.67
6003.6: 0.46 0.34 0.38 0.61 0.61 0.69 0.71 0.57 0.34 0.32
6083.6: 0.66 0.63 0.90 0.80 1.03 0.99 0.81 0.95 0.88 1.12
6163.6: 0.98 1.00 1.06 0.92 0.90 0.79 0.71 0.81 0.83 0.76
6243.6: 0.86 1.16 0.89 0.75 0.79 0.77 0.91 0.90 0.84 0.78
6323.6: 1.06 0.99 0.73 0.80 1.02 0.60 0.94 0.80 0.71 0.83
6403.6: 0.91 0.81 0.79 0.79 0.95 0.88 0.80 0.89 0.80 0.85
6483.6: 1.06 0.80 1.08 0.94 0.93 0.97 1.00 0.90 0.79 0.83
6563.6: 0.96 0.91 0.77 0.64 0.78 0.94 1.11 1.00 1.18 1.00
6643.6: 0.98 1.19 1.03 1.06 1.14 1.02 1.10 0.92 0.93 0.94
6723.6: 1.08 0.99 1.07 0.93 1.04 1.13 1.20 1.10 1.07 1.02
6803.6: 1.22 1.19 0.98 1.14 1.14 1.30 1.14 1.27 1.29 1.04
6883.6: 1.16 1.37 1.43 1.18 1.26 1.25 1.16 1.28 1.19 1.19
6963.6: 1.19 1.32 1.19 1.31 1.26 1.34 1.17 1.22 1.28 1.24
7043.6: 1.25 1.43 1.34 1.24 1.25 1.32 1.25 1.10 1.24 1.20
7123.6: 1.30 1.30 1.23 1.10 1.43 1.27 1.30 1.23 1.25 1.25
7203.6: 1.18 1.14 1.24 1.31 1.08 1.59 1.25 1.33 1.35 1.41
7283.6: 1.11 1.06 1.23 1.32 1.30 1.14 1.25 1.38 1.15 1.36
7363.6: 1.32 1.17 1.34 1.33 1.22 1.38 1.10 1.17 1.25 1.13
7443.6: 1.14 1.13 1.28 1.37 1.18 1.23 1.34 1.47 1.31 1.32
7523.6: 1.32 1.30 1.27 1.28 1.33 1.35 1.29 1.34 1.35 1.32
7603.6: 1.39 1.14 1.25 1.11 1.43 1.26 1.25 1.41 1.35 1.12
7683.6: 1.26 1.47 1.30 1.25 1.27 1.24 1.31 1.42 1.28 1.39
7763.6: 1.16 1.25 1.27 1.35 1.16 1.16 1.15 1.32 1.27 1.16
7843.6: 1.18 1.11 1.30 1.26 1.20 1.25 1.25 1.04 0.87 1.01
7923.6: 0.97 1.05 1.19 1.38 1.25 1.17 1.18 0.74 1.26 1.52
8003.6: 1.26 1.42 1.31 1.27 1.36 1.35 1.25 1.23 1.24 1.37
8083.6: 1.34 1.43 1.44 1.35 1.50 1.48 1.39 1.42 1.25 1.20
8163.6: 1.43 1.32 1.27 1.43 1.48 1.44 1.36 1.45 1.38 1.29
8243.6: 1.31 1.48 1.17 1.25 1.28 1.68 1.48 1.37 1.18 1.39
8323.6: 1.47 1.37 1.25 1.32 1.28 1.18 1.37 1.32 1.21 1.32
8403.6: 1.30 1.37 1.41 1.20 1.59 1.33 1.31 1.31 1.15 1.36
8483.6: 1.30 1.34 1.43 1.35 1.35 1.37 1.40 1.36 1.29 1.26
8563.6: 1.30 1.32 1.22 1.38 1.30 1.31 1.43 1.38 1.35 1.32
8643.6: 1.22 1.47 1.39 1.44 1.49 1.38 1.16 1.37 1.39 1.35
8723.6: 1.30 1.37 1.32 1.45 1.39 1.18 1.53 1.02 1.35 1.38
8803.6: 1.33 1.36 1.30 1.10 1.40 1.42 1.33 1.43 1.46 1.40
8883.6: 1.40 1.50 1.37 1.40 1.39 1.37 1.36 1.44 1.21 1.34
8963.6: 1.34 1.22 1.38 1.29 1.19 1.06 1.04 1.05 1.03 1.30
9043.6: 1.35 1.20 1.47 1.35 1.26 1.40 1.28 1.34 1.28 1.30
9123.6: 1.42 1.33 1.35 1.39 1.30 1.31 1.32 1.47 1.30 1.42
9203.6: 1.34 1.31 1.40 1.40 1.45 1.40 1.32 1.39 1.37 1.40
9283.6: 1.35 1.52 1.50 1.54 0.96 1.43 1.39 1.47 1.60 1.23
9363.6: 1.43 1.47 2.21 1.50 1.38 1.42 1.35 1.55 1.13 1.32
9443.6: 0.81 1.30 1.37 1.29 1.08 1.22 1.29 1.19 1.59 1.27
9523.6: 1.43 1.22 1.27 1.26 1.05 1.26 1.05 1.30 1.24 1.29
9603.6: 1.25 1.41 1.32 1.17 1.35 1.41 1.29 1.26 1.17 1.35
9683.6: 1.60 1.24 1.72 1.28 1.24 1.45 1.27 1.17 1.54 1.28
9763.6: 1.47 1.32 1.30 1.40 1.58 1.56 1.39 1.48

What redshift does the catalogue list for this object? 0.53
